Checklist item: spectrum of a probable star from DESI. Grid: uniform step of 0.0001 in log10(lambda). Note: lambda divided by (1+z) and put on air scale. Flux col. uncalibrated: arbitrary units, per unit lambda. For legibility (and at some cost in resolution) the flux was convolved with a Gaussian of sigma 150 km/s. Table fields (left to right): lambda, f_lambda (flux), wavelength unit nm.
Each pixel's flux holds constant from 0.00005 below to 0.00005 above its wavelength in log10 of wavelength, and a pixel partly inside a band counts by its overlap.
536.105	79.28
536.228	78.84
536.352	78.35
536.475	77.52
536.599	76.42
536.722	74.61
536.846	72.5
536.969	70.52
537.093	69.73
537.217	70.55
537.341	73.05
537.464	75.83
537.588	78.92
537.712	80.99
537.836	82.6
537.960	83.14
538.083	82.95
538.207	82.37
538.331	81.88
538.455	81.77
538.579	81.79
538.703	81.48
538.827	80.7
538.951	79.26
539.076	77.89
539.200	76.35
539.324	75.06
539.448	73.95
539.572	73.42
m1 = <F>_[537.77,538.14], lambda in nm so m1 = 83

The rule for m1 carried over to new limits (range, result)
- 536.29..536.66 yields 77.4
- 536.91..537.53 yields 71.9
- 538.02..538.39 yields 82.6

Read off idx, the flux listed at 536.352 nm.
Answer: 78.35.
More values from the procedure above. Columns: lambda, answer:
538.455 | 81.77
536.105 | 79.28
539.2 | 76.35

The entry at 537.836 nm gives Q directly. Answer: 82.6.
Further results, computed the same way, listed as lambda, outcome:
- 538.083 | 82.95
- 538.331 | 81.88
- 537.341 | 73.05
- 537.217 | 70.55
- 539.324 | 75.06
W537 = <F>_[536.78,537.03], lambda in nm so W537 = 71.6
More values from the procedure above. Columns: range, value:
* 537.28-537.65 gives 76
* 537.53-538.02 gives 81.3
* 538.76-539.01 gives 80.1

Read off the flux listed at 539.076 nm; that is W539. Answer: 77.89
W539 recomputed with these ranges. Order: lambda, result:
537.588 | 78.92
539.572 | 73.42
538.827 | 80.7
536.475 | 77.52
